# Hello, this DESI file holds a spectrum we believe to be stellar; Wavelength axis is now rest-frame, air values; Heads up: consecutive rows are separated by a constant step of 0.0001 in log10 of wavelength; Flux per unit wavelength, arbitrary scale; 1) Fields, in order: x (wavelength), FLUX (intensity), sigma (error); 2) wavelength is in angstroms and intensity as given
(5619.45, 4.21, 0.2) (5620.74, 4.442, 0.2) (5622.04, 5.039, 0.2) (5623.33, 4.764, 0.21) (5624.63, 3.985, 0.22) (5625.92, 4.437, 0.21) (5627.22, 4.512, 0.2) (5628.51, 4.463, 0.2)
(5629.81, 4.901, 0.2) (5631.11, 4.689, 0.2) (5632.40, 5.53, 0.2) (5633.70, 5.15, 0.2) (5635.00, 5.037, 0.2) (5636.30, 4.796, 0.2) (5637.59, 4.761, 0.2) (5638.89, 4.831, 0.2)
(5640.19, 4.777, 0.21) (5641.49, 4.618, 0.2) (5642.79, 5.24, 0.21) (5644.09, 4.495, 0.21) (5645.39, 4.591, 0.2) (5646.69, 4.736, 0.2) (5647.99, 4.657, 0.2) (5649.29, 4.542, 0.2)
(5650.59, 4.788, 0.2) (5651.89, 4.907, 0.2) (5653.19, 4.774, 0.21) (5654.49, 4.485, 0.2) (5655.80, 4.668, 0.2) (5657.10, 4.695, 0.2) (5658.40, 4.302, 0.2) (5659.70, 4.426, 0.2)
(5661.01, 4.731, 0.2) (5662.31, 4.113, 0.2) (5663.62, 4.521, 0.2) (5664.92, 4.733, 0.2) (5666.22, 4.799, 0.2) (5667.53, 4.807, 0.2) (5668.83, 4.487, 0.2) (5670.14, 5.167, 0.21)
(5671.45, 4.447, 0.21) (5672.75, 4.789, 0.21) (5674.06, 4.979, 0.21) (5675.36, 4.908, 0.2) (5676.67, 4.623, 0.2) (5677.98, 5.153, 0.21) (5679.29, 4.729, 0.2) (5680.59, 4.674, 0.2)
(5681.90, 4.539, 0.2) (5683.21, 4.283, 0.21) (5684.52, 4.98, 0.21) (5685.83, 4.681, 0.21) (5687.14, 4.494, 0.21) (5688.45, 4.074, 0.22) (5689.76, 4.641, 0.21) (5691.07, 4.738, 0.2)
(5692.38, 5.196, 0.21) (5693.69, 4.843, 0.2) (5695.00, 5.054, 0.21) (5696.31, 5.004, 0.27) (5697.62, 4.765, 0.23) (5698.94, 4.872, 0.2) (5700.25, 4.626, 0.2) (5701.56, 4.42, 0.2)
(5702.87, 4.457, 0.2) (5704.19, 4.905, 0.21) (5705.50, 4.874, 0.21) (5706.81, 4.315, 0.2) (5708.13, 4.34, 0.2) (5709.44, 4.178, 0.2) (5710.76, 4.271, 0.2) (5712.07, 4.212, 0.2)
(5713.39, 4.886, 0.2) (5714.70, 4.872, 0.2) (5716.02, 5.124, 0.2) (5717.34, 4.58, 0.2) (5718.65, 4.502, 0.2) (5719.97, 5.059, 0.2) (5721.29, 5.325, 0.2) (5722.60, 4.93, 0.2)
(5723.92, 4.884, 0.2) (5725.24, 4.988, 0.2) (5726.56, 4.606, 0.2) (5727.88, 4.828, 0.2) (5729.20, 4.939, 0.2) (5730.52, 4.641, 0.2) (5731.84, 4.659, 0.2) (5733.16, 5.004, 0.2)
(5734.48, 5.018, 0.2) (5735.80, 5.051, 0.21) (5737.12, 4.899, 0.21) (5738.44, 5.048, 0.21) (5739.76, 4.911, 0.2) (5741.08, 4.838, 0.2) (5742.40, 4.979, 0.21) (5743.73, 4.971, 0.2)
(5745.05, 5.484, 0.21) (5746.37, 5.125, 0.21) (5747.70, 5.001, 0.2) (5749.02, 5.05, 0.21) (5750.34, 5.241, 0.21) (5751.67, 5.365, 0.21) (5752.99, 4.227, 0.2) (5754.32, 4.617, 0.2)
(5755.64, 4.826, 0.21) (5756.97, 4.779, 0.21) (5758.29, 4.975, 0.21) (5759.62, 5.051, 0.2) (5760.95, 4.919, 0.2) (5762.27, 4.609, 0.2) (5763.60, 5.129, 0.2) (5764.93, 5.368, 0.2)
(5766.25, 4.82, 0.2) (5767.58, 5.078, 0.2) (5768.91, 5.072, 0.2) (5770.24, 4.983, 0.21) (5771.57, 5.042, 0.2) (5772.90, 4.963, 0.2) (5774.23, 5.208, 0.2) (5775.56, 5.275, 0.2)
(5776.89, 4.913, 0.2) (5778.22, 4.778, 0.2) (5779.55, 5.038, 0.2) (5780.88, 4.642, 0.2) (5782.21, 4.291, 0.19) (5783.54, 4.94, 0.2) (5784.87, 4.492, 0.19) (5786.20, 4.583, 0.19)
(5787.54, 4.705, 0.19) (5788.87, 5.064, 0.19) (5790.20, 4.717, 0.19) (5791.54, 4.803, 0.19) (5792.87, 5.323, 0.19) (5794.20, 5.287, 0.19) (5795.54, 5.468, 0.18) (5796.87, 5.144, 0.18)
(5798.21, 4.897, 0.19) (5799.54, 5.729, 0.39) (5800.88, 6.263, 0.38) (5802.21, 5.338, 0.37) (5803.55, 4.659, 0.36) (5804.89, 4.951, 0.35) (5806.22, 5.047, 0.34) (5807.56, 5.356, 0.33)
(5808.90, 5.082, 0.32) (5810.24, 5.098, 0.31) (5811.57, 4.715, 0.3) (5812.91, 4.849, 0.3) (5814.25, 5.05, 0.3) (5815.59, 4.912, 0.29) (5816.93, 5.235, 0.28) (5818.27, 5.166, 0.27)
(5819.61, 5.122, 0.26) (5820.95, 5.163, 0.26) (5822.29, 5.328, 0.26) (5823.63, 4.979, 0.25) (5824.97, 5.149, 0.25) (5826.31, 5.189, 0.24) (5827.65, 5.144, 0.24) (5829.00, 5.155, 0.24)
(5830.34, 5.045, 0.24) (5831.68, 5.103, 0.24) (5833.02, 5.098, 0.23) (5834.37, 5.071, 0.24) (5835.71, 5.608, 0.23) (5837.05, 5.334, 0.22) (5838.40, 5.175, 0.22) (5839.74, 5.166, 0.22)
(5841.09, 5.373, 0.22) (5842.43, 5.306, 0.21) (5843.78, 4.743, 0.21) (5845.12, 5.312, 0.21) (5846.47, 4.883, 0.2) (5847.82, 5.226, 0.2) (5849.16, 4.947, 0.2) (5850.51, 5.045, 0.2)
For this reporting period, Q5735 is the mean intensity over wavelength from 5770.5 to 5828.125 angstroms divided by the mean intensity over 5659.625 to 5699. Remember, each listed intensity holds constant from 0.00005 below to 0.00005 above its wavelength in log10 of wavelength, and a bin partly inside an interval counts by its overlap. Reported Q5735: 1.07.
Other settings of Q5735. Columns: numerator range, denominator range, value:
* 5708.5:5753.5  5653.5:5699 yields 1.04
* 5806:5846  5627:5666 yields 1.09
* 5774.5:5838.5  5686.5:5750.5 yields 1.06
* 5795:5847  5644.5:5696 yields 1.10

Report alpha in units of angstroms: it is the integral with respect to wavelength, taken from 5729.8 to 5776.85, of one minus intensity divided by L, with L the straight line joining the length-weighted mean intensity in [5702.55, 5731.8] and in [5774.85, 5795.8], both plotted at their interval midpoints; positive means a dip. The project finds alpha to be -1.7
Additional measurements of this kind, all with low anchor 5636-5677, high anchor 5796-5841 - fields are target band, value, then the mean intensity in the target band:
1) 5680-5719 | 1.4 angstroms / 4.65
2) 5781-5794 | 0.8 angstroms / 4.78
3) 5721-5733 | 0.1 angstroms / 4.86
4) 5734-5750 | -0.3 angstroms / 5.04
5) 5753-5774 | 0.3 angstroms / 4.93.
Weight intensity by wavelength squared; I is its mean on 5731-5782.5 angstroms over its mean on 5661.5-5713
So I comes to 1.09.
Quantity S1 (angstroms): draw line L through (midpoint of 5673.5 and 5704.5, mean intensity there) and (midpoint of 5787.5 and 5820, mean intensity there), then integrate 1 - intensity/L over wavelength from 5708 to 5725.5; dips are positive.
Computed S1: 0.4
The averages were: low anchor 4.73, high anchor 5.13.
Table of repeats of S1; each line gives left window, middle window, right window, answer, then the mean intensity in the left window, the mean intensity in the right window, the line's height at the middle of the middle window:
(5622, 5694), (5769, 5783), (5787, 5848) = 0.30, 4.71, 5.14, 5.03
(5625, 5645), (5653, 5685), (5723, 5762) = 1.13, 4.8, 4.92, 4.84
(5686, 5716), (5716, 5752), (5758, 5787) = -1.42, 4.65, 4.91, 4.77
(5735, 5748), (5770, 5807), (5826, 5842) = 0.72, 5.03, 5.21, 5.12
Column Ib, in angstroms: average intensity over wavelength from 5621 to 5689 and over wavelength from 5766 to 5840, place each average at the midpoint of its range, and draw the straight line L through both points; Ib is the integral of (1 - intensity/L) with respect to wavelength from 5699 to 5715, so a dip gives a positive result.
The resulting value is 0.97 angstroms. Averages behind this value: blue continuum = 4.7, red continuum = 5.07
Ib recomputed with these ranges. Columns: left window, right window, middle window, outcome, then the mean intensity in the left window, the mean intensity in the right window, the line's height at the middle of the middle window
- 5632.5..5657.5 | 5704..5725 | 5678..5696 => 0.10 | 4.78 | 4.71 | 4.74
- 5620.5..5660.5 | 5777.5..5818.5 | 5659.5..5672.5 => 0.35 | 4.71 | 5.02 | 4.76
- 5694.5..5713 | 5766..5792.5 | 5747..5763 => -0.35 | 4.59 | 4.88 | 4.78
